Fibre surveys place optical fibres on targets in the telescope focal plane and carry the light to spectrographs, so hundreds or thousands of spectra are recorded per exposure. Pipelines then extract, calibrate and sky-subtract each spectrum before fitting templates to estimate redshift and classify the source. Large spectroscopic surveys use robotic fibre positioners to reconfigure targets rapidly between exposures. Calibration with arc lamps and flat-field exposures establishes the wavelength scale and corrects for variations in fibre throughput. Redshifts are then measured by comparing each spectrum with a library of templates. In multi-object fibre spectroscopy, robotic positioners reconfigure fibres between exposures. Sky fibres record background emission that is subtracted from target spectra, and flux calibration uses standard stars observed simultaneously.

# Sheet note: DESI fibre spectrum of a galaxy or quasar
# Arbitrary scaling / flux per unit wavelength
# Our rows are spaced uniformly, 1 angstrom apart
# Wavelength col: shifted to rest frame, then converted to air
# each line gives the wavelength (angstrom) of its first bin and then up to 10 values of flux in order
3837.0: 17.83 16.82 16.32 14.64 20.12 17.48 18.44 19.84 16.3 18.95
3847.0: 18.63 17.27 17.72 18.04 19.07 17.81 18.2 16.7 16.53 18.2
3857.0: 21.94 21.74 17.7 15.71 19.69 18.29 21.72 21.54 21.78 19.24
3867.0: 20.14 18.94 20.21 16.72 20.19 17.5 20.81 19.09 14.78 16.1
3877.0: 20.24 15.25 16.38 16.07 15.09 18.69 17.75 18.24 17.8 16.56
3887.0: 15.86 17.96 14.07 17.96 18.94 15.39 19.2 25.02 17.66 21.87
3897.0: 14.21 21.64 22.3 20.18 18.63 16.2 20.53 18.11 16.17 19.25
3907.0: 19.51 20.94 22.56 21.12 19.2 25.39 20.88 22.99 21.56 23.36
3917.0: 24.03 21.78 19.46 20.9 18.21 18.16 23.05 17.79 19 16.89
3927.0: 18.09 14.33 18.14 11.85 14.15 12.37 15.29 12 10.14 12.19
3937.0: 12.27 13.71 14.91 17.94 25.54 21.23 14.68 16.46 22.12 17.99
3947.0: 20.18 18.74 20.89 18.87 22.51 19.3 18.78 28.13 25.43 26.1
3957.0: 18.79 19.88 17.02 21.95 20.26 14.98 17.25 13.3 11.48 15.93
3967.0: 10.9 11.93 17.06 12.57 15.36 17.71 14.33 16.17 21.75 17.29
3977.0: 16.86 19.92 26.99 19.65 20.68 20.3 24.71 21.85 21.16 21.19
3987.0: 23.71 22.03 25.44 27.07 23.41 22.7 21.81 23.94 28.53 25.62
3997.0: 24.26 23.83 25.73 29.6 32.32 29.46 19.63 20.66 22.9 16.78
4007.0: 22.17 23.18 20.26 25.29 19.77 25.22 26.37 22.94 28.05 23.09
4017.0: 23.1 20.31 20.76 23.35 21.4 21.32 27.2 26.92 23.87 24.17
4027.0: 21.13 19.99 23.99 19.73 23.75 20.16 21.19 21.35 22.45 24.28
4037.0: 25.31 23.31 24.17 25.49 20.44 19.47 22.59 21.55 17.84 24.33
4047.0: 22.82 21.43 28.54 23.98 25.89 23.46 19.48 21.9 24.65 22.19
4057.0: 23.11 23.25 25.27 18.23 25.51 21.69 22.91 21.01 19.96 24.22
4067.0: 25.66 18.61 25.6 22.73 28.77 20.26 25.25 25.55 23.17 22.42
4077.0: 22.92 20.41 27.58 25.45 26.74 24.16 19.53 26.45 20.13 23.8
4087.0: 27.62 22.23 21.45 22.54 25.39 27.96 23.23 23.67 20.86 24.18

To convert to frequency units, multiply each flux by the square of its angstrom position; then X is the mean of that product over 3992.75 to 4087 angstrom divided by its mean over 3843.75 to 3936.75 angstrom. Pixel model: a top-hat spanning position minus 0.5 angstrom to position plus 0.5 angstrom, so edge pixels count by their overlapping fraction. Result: 1.37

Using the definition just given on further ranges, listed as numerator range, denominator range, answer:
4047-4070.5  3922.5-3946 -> 1.50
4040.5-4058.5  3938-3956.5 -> 1.17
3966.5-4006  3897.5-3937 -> 1.20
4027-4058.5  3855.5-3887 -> 1.34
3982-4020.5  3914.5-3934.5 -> 1.37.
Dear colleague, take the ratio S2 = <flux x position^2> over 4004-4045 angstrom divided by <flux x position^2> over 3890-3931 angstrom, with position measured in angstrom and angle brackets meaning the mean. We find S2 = 1.2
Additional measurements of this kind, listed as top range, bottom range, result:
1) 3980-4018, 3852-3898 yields 1.37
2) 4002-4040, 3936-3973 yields 1.31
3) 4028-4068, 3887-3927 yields 1.23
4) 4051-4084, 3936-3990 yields 1.29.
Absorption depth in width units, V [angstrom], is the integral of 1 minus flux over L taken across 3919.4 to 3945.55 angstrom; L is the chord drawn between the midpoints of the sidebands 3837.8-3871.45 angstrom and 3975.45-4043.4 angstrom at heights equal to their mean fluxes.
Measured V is 5.3 angstrom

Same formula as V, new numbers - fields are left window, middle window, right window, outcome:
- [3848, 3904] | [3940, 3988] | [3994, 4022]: 6.2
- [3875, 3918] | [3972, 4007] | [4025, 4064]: -2.1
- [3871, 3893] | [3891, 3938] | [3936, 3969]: -2.1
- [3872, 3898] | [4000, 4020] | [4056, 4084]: -1.8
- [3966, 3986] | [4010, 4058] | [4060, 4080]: -3.6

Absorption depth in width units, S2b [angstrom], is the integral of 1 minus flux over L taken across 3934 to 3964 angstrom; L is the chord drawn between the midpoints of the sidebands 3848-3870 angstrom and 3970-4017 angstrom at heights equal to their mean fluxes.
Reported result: 3.8 angstrom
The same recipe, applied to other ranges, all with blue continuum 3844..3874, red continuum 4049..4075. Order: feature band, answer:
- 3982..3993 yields -0.74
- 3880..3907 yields 1.90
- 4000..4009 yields -0.63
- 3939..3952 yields 0.75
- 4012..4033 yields -0.63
